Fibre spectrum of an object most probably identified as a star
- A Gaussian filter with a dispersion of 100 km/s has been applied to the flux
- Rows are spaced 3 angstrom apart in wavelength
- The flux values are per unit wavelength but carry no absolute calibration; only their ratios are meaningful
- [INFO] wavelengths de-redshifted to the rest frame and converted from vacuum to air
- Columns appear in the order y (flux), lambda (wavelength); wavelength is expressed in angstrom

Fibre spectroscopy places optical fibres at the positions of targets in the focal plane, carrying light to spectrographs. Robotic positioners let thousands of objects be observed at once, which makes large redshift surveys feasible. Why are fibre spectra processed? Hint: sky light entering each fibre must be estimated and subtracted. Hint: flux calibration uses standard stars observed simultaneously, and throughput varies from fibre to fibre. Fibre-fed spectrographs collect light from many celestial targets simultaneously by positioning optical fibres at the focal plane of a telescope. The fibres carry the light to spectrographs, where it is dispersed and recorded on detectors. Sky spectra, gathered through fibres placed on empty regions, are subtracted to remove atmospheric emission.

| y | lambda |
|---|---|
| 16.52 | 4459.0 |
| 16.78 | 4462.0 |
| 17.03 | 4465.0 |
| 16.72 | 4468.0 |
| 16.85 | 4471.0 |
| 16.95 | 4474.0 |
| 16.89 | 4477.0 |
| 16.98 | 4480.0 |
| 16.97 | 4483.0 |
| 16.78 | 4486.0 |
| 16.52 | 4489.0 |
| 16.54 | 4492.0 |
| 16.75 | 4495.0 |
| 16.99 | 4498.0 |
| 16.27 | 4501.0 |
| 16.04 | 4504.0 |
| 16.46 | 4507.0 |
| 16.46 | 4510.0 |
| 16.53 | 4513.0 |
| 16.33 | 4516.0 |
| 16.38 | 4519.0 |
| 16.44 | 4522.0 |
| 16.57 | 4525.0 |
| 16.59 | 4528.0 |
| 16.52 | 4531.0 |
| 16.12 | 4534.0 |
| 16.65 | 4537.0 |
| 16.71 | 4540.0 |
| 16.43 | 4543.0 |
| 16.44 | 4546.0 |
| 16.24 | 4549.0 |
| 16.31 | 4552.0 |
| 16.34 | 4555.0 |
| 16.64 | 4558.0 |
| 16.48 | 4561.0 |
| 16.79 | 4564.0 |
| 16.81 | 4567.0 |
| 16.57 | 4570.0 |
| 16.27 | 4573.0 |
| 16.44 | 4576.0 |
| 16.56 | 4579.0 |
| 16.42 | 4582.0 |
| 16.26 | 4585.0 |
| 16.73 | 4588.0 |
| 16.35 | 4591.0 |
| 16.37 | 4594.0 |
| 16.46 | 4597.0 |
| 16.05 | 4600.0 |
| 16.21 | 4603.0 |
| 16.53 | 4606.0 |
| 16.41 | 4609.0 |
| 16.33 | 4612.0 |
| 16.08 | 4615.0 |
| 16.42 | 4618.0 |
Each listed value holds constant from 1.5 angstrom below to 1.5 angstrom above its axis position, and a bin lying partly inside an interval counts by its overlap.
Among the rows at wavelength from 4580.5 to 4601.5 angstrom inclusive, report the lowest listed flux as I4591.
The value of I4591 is 16.05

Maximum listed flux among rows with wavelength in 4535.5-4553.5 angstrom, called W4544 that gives 16.71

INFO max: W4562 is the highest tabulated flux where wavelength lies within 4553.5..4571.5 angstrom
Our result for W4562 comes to 16.81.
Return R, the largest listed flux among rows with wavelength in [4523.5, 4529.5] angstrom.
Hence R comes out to 16.59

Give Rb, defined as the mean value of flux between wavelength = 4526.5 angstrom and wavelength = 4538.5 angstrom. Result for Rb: 16.5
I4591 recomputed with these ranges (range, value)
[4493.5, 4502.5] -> 16.27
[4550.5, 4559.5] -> 16.31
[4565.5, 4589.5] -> 16.26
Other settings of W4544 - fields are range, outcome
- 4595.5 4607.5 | 16.53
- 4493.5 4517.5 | 16.99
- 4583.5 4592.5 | 16.73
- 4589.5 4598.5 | 16.46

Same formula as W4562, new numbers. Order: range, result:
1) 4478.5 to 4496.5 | 16.98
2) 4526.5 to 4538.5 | 16.65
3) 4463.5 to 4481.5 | 17.03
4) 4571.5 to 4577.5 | 16.44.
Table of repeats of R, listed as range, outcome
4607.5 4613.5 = 16.41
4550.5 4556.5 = 16.34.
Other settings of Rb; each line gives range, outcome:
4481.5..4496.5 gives 16.7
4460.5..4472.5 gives 16.8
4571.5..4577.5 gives 16.4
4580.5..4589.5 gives 16.5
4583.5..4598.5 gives 16.4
